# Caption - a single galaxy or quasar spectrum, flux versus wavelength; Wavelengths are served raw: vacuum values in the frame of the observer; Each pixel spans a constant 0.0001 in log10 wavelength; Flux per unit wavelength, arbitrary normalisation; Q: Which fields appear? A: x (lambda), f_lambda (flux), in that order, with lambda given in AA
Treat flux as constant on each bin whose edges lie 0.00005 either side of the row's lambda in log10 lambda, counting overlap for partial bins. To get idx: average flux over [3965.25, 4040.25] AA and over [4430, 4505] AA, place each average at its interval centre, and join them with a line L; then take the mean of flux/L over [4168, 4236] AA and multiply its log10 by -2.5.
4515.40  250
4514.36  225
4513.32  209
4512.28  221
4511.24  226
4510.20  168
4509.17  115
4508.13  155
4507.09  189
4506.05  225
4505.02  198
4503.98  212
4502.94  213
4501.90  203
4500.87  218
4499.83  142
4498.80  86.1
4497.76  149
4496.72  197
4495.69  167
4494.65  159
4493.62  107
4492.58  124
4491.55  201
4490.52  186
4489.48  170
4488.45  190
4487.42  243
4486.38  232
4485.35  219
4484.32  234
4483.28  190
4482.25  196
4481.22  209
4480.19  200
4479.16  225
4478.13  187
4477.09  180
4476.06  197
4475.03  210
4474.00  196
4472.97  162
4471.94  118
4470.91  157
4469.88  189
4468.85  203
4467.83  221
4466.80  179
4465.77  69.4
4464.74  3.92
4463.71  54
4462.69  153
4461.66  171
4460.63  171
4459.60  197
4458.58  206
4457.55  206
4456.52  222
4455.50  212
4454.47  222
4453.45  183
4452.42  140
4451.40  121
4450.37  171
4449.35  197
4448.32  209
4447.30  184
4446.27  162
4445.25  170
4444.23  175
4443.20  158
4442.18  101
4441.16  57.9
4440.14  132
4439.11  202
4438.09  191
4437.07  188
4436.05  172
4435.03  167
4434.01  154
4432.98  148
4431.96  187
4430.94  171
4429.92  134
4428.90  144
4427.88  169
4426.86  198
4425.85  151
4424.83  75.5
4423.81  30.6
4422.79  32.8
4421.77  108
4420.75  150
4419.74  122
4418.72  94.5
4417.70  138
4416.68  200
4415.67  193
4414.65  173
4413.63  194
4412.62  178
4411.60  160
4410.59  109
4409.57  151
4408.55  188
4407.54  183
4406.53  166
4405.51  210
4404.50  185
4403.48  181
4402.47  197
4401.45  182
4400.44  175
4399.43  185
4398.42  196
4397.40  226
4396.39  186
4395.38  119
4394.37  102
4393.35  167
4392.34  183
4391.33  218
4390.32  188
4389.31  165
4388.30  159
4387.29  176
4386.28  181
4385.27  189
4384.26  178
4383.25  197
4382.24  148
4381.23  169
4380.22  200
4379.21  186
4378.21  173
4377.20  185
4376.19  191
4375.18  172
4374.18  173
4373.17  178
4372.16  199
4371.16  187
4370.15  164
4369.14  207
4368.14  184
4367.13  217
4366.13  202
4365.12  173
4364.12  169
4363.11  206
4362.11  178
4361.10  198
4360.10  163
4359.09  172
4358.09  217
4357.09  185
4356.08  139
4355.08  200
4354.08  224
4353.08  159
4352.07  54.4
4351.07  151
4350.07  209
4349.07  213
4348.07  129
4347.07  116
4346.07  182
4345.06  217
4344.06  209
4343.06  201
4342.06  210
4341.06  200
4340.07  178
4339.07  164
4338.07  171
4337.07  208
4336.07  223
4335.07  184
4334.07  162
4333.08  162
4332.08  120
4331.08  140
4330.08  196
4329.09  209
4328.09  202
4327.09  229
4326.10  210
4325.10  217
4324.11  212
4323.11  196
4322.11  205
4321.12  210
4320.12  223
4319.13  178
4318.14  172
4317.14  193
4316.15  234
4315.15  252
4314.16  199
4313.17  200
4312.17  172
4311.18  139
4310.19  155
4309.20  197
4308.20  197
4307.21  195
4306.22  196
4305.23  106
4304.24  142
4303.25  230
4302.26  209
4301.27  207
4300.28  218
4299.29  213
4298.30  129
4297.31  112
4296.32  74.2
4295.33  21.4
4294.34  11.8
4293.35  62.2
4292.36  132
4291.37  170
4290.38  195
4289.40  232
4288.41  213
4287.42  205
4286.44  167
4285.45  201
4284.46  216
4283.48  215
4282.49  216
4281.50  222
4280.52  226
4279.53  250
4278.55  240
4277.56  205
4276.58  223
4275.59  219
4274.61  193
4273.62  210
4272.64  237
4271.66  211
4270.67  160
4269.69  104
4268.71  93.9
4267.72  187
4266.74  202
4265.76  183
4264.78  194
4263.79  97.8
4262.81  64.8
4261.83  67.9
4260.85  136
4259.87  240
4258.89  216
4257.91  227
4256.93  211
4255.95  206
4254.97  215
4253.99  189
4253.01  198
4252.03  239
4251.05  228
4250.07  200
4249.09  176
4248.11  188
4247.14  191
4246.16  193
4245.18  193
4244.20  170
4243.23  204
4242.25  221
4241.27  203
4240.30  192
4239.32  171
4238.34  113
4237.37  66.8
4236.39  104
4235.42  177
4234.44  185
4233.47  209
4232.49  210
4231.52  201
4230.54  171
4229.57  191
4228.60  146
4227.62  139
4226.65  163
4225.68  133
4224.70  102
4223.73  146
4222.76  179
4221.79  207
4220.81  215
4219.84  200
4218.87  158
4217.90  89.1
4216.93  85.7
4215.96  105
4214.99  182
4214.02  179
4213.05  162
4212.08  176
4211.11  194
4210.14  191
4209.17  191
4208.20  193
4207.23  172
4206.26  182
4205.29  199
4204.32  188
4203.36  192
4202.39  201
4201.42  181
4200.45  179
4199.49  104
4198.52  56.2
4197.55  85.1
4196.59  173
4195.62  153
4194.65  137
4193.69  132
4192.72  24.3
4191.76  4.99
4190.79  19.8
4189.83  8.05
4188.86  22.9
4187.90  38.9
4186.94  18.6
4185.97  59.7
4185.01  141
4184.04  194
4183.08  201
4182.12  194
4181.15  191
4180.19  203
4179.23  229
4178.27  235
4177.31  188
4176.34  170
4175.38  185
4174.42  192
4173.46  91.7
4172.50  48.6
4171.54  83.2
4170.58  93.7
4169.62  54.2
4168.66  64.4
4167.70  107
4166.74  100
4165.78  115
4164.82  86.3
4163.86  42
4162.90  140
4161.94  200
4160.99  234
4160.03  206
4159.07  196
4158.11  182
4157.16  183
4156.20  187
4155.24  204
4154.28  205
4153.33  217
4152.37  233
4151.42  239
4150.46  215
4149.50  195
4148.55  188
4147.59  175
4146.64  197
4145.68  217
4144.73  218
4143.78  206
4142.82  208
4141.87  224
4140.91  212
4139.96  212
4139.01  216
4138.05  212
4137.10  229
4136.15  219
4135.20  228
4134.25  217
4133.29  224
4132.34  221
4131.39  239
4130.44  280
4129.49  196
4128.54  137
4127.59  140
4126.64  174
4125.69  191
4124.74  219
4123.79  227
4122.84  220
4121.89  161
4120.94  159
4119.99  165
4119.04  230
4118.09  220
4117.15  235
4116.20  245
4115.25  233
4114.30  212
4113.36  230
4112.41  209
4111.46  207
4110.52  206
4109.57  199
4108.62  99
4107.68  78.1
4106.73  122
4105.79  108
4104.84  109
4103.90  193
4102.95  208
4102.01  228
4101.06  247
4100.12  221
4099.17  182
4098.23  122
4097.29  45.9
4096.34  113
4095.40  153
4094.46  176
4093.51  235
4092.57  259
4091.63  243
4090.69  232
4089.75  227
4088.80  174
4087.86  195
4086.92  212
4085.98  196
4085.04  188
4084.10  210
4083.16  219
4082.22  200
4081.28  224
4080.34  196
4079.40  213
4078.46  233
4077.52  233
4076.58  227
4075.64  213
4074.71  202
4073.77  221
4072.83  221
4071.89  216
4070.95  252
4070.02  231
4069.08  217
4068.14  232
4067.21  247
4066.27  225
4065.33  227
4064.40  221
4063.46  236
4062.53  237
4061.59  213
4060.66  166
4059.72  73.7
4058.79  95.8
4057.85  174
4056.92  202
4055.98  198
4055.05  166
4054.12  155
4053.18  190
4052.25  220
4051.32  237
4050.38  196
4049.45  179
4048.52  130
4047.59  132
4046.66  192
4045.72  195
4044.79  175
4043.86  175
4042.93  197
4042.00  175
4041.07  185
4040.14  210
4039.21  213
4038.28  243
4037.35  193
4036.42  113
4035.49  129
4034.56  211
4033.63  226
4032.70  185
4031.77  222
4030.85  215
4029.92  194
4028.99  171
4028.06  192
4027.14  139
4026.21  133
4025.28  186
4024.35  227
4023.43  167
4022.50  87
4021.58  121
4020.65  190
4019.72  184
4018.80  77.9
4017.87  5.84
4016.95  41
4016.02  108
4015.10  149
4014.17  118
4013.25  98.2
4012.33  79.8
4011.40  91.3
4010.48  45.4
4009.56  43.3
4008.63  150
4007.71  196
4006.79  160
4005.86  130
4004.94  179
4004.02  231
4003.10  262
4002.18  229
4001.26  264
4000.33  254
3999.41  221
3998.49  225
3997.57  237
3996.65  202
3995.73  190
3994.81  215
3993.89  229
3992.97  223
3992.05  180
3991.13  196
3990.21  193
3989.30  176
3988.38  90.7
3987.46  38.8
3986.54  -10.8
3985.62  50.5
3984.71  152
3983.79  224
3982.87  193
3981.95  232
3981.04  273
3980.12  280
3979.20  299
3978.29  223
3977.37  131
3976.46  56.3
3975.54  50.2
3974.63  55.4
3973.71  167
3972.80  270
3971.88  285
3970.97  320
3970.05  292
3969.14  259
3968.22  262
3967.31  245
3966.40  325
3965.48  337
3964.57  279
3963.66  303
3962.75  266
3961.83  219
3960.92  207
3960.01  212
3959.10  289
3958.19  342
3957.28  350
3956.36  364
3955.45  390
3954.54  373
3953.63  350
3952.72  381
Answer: 0.21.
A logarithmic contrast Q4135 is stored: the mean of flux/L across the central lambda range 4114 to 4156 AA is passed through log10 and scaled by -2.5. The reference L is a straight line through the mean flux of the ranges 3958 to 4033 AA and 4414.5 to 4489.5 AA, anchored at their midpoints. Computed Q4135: -0.17 mag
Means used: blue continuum 185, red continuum 166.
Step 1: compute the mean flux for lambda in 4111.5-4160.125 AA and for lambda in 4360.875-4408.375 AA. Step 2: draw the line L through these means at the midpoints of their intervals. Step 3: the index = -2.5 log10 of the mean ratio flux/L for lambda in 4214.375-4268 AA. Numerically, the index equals 0.14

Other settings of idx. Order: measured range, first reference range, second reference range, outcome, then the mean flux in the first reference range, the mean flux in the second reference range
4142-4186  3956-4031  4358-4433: 0.071 mag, 189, 169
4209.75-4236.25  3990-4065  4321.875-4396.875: 0.080 mag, 174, 181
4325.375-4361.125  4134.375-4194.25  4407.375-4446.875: -0.192 mag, 157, 149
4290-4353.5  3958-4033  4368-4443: -0.040 mag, 185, 164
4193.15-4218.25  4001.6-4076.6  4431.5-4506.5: 0.117 mag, 175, 175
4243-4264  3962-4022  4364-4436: -0.075 mag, 182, 167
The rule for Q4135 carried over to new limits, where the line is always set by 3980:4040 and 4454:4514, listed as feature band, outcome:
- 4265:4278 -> -0.08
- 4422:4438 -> 0.25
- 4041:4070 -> -0.13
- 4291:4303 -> 0.31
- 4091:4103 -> -0.11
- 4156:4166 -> 0.06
